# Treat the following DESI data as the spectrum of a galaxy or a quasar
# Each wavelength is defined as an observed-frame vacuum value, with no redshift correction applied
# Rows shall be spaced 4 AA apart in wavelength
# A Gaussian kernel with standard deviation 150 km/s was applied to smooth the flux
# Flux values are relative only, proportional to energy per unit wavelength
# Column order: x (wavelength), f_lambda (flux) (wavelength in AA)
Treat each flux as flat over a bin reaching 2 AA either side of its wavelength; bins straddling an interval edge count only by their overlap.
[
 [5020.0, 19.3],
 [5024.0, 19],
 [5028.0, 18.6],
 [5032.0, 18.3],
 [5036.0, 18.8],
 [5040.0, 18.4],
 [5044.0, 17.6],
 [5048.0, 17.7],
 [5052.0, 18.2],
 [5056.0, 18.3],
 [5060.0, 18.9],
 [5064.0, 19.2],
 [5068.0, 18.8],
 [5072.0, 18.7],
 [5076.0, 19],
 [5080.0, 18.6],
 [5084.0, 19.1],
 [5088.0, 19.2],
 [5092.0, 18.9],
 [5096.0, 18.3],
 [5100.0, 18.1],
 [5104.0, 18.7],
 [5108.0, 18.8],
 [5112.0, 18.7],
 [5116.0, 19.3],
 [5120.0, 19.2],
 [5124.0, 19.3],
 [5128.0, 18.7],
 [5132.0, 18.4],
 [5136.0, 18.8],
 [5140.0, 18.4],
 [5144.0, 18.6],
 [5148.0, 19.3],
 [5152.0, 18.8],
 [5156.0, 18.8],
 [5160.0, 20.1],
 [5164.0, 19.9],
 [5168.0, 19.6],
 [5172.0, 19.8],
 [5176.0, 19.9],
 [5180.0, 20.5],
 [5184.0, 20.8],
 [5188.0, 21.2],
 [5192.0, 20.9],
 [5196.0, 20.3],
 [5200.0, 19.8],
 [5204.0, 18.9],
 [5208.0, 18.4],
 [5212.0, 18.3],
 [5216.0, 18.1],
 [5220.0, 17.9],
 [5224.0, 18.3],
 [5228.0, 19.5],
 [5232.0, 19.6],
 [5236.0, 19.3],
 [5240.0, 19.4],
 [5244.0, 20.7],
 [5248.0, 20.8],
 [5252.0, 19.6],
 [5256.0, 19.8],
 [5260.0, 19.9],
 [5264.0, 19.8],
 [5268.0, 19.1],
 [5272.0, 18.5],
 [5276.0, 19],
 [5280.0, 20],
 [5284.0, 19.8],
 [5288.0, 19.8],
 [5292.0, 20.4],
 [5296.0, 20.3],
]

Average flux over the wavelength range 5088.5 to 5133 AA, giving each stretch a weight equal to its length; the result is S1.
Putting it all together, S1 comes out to 18.8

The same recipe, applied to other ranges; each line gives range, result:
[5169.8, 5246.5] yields 19.6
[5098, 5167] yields 18.9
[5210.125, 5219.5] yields 18.2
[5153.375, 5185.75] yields 19.9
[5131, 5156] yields 18.7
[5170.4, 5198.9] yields 20.5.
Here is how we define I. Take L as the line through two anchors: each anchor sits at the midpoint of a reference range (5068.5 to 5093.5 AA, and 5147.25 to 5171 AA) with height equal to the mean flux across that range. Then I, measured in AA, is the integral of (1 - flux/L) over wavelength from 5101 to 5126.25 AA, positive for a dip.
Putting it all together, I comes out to 0.2 AA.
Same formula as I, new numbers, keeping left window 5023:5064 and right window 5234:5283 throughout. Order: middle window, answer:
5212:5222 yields 0.7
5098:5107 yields 0.1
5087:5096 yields -0.1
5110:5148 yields 0.1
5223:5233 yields 0.2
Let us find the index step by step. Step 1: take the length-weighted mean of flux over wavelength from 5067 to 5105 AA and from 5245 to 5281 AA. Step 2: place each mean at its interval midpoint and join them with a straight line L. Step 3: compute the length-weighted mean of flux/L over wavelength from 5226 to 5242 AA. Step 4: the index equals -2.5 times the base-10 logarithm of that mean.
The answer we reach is 0.00 mag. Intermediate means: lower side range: 18.7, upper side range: 19.6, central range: 19.5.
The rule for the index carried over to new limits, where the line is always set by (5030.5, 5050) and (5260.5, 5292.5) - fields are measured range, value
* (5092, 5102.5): 0.008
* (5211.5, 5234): 0.033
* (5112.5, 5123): -0.033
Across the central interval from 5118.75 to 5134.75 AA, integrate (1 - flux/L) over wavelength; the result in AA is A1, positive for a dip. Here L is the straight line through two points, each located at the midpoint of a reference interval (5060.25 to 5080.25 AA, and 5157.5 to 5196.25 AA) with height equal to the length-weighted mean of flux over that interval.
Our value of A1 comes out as 0.6 AA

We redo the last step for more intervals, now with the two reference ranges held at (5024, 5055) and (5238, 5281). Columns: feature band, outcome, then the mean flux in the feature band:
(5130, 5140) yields 0.2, 18.6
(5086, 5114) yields 0.0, 18.7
